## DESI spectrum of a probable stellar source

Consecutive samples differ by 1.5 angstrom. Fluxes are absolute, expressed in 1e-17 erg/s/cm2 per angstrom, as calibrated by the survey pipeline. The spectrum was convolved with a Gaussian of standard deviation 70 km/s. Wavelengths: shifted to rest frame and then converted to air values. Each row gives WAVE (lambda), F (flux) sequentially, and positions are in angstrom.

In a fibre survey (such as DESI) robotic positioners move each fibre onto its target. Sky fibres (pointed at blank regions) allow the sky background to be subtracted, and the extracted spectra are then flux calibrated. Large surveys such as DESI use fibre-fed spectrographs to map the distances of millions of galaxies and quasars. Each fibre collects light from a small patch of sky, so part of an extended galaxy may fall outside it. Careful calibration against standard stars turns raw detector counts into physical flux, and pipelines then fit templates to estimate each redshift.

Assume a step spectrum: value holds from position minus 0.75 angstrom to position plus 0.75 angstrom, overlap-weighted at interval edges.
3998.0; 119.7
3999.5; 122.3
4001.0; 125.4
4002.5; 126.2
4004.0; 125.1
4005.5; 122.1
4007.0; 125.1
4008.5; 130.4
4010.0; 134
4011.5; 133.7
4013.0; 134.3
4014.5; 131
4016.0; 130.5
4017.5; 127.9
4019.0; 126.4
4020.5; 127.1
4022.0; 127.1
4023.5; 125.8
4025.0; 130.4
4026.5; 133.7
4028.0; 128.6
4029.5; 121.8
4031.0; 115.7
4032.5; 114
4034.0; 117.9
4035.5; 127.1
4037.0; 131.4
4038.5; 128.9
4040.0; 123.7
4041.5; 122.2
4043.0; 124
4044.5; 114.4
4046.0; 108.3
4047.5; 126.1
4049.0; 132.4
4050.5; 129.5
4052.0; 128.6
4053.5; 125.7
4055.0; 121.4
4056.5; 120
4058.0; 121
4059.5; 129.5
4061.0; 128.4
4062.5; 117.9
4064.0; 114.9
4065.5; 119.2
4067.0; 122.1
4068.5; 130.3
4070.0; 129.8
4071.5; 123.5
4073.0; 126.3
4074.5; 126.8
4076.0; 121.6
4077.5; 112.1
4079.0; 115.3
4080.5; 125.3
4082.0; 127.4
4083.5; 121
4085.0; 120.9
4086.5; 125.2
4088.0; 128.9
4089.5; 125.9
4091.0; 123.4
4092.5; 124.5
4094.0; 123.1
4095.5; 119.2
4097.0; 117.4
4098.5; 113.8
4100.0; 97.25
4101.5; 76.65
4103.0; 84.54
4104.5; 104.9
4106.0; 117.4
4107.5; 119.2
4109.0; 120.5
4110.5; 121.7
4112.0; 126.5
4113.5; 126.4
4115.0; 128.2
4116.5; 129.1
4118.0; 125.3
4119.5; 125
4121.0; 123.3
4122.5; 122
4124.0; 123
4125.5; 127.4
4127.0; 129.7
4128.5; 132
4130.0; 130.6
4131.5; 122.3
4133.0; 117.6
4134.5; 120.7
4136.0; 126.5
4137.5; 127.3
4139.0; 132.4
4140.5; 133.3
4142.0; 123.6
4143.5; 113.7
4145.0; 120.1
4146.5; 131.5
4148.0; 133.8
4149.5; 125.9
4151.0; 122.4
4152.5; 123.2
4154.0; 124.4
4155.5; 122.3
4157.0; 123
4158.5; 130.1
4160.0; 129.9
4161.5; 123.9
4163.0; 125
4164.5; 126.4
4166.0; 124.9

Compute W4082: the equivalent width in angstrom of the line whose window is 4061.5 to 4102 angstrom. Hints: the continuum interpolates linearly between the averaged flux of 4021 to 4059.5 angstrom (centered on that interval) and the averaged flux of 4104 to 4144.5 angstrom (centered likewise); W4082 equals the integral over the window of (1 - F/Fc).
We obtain 1.37 angstrom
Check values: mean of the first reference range 124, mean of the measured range 120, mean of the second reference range 124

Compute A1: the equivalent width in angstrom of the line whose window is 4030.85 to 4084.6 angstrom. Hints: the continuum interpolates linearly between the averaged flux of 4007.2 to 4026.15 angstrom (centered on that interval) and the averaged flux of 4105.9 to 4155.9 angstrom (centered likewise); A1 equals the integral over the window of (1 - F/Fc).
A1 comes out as 2.17 angstrom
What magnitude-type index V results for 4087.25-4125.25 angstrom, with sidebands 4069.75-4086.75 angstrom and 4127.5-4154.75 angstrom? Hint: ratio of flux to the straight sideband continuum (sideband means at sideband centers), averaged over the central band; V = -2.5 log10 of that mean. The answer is 0.05 mag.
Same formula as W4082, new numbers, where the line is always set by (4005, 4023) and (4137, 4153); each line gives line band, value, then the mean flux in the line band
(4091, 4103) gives 1.7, 109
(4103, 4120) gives 0.9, 120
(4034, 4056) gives 0.7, 124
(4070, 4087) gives 0.7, 123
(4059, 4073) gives 0.4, 124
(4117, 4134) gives 0.2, 125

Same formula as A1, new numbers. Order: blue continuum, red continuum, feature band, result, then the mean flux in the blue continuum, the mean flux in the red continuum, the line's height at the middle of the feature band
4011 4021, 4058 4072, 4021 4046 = 0.8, 130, 124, 128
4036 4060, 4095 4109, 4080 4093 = -1.6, 124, 106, 111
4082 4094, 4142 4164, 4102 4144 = 0.8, 124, 125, 125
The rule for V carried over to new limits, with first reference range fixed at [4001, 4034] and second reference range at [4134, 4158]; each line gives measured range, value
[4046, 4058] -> 0.01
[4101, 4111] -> 0.18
